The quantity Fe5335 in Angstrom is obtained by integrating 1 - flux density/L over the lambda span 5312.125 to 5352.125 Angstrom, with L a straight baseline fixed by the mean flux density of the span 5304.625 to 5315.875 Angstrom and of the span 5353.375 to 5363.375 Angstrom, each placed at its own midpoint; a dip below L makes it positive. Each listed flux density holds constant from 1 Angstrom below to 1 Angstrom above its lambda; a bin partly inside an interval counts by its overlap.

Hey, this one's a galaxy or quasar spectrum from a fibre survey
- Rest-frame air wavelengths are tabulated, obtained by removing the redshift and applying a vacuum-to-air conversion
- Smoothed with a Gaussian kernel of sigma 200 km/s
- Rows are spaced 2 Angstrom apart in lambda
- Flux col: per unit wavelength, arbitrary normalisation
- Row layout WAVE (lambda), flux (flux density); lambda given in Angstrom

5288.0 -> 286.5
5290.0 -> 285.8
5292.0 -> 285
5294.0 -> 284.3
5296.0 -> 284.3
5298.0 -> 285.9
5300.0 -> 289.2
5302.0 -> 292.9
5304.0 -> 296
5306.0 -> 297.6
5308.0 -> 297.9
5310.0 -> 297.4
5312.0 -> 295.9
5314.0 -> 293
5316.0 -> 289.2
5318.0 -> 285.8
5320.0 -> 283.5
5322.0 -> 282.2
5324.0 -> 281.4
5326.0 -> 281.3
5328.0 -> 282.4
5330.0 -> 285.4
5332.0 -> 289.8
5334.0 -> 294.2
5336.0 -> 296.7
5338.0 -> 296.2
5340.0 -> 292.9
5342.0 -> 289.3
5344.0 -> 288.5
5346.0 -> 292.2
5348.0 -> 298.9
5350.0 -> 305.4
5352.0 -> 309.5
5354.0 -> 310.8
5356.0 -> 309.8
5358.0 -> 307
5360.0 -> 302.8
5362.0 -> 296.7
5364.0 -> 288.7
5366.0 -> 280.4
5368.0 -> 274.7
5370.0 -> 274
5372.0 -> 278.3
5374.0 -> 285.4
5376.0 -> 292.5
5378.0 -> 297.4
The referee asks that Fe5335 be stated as 1.2 Angstrom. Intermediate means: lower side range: 296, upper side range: 305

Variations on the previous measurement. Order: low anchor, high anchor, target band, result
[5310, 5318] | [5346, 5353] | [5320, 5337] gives 0.6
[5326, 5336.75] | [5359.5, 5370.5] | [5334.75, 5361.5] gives -1.2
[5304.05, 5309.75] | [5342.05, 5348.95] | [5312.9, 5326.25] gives 0.5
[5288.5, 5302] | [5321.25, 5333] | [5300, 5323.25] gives -0.5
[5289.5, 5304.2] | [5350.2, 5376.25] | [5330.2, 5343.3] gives -0.1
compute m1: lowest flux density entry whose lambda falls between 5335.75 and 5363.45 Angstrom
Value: 288.5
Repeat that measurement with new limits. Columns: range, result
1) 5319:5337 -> 281.3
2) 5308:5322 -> 282.2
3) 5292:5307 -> 284.3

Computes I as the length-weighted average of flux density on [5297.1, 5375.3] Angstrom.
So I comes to 292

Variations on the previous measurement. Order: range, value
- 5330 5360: 298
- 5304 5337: 290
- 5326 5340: 290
